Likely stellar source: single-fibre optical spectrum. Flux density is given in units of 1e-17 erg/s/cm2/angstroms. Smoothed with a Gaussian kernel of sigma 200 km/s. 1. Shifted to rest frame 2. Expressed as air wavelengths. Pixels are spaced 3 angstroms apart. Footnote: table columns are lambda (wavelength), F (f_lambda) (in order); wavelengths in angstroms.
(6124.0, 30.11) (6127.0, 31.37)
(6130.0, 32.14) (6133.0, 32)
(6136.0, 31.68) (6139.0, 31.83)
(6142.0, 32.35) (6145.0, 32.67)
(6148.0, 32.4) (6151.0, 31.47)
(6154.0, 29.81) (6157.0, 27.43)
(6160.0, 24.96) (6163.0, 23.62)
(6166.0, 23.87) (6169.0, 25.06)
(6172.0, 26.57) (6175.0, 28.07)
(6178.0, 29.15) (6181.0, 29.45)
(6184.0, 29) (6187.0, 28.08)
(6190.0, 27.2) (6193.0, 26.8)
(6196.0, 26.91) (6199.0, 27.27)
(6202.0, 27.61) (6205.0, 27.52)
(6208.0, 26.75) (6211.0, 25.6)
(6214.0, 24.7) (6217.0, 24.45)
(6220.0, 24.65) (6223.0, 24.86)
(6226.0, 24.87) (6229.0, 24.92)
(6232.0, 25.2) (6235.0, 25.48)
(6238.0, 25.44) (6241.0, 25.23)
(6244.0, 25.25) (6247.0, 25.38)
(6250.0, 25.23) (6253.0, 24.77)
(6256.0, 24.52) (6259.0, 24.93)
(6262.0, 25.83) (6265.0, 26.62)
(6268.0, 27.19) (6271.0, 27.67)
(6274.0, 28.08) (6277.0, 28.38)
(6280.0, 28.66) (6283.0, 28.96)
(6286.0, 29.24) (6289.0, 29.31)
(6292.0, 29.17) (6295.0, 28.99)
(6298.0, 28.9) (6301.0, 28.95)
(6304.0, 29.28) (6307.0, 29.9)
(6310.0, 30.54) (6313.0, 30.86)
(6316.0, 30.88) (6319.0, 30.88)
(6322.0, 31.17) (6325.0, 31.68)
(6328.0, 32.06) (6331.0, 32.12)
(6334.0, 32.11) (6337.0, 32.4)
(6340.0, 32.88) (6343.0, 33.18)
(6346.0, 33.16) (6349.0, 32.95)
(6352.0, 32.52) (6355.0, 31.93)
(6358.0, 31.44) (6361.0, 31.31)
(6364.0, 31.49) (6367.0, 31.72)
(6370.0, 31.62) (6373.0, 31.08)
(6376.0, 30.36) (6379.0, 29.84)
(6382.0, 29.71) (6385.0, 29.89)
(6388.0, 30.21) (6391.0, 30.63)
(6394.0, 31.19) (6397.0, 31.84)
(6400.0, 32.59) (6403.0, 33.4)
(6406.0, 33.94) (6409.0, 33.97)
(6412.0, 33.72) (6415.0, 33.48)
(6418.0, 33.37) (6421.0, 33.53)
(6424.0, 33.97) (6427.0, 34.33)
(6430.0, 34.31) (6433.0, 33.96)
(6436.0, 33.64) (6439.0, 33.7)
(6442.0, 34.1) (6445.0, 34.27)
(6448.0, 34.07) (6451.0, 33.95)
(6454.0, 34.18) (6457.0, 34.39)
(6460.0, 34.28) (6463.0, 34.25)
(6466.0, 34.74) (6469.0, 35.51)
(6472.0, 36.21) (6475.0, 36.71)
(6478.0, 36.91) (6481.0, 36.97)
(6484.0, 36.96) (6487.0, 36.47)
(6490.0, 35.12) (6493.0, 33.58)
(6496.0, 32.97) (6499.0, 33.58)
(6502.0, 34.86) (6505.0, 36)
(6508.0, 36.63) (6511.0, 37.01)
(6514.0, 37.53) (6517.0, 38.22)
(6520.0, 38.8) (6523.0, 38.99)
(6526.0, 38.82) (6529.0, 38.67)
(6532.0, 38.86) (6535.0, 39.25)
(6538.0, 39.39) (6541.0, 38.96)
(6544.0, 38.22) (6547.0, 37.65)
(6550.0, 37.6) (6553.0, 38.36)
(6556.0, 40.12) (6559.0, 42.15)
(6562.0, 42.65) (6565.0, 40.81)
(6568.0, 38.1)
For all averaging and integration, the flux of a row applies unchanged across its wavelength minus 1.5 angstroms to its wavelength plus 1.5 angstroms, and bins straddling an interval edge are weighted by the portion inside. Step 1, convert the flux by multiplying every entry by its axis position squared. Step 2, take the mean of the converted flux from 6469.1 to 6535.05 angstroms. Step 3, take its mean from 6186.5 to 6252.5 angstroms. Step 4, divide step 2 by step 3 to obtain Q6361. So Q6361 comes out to 1.6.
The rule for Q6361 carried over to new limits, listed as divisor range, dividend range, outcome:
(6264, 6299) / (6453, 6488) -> 1.33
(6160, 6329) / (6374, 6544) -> 1.36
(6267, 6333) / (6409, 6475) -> 1.20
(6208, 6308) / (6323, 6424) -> 1.25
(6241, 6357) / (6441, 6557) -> 1.32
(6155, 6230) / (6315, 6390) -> 1.26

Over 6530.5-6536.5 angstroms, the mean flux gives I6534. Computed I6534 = 39.1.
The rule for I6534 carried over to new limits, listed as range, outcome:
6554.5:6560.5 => 41.1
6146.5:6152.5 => 31.9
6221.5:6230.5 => 24.9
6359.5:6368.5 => 31.5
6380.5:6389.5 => 29.9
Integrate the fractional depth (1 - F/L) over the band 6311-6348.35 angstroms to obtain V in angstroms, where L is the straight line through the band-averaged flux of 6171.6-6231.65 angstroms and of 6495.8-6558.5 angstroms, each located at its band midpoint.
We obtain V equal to -1.06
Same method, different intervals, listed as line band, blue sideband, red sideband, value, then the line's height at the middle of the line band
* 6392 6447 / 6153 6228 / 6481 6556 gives 0.8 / 34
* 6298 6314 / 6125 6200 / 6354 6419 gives 0.5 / 30.7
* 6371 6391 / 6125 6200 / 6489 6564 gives 2.3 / 34.2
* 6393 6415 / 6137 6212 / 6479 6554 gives 0.7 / 34.2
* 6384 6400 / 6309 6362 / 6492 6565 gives 1.3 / 33.7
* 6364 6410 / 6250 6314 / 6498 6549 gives 1.2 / 32.3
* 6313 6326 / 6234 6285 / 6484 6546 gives -1.0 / 28.9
